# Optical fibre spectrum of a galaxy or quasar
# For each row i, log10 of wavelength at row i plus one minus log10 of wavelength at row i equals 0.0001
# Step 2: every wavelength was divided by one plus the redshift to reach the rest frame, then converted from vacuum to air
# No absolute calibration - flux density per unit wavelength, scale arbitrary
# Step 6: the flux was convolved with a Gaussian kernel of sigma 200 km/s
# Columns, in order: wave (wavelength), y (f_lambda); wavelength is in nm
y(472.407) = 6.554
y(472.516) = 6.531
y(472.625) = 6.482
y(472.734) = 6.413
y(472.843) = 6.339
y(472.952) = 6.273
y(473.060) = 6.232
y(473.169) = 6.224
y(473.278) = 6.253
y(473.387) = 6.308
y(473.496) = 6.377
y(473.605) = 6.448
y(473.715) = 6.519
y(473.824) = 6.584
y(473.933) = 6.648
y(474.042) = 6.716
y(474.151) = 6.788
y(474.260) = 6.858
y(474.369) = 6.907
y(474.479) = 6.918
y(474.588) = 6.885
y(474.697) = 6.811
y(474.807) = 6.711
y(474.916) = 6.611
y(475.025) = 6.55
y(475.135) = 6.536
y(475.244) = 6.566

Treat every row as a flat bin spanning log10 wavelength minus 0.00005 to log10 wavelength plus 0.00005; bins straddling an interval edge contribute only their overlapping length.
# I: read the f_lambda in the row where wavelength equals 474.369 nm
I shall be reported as 6.907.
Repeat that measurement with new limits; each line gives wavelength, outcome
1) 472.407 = 6.554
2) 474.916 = 6.611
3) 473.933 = 6.648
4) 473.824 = 6.584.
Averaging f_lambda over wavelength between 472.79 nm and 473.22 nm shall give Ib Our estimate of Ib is 6.28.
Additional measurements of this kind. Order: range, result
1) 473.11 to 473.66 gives 6.32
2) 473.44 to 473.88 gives 6.47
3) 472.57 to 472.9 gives 6.4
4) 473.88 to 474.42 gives 6.79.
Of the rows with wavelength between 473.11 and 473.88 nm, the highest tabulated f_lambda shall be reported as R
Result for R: 6.584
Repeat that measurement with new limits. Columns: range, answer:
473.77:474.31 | 6.858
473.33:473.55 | 6.377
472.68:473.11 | 6.413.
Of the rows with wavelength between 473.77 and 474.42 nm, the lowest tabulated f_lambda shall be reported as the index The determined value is 6.584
